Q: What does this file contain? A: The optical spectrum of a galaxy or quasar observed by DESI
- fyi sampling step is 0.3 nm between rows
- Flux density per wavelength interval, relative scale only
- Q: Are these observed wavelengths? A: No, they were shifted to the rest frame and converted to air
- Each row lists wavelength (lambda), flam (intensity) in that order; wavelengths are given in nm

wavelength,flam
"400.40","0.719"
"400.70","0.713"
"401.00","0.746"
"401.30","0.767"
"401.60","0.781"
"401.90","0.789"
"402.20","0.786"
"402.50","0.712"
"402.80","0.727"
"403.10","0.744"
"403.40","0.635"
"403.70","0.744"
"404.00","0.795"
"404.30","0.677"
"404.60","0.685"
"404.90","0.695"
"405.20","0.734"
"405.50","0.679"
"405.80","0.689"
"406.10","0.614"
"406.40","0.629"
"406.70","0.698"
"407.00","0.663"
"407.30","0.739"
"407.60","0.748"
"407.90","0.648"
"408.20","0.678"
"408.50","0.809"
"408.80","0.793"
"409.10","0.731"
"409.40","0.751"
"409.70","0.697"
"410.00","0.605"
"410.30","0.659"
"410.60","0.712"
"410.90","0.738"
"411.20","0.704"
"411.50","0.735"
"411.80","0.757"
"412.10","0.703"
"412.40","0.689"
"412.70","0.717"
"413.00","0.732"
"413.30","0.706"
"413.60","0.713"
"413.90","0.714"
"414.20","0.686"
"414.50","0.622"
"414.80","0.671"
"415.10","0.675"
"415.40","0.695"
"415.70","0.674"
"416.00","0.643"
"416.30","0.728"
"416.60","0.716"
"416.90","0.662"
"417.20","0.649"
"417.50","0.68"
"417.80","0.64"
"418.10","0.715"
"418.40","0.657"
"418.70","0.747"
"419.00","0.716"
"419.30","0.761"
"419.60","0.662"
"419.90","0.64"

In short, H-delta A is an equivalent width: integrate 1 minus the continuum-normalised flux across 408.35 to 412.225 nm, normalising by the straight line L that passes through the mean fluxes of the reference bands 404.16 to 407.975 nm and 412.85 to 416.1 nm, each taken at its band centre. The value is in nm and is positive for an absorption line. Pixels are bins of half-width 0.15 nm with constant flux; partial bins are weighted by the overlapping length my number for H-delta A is -0.21 nm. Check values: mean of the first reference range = 0.685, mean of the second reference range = 0.685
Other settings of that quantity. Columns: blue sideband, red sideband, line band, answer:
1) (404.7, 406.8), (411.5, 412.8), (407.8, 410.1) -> -0.07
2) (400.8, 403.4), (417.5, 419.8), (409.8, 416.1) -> 0.19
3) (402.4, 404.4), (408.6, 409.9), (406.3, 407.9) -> 0.09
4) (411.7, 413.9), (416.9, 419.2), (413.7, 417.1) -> 0.10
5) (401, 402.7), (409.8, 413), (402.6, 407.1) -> 0.31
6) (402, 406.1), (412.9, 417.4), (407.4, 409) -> -0.07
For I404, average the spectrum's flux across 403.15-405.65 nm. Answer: 0.707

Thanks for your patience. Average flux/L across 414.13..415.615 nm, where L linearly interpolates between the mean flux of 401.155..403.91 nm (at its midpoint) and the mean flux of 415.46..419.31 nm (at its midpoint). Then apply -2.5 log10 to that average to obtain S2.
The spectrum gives 0.046 mag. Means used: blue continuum 0.744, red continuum 0.689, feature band 0.669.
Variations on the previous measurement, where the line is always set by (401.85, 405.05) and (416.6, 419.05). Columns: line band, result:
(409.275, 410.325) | 0.04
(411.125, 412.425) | -0.03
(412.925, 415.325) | 0.01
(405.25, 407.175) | 0.08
